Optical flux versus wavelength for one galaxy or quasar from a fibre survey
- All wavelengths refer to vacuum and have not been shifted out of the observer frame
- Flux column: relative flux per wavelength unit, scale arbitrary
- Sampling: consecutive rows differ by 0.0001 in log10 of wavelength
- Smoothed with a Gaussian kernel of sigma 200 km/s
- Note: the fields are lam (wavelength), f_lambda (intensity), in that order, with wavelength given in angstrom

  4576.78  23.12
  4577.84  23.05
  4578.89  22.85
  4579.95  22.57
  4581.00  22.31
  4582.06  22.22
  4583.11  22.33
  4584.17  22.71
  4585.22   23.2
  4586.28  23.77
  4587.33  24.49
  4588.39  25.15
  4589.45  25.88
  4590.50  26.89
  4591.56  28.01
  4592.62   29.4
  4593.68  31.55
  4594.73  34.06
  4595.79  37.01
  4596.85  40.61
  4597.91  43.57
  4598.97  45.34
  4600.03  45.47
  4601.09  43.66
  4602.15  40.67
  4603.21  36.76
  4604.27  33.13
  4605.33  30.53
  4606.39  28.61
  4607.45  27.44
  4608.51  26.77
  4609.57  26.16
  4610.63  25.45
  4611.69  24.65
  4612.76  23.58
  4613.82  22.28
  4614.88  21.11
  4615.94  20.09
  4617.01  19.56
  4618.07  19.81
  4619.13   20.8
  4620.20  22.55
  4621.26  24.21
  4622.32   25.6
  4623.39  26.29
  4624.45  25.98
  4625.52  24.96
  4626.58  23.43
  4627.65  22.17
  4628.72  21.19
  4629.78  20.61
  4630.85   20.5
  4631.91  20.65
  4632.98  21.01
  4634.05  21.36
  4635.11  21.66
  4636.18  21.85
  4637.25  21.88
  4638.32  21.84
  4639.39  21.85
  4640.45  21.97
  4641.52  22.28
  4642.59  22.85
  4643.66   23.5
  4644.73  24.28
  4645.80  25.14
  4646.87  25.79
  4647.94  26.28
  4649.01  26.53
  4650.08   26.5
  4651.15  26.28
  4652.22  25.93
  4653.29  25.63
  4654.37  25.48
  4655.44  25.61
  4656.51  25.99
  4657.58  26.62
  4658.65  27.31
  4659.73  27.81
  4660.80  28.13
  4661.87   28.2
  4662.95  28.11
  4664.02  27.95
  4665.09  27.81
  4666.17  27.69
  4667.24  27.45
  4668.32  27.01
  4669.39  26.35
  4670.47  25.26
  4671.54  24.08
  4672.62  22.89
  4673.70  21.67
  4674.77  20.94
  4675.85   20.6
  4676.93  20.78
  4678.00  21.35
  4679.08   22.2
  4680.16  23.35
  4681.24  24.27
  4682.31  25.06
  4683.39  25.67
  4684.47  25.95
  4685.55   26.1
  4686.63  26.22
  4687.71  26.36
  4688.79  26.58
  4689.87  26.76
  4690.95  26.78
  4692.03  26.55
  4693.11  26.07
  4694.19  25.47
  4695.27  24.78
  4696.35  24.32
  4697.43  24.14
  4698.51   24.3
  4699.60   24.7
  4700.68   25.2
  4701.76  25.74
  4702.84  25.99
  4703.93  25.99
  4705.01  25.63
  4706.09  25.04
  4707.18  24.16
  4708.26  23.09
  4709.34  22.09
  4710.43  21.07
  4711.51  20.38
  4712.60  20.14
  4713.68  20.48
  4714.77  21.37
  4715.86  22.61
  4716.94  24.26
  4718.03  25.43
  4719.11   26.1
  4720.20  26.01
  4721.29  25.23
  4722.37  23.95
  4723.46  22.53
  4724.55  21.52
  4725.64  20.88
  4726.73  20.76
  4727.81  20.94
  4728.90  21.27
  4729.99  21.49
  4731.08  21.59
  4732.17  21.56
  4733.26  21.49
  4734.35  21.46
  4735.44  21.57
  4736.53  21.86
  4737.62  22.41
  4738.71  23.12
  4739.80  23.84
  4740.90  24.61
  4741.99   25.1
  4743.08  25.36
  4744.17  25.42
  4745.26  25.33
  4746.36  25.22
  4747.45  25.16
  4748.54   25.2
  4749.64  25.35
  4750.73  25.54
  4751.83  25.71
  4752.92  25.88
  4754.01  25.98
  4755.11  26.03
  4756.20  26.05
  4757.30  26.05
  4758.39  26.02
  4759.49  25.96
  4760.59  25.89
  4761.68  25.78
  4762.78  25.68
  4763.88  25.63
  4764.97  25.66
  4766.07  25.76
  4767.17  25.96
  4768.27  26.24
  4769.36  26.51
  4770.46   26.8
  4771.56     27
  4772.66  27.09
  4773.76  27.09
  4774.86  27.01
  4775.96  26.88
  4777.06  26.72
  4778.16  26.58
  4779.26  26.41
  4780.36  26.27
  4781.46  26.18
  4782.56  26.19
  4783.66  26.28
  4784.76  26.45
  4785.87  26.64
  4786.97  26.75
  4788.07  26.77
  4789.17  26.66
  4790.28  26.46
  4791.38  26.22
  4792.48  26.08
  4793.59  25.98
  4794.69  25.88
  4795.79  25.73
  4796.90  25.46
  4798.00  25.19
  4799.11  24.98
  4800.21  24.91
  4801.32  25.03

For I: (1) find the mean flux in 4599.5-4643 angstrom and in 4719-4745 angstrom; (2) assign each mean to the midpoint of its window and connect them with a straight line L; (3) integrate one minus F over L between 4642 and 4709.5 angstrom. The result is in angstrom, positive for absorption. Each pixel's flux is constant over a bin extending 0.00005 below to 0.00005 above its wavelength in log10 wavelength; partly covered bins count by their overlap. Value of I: -3.4 angstrom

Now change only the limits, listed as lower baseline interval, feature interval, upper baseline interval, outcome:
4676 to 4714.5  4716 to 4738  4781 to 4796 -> 2.1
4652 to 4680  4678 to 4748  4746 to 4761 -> 4.5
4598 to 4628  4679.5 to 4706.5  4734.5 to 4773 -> 1.0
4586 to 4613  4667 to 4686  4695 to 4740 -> 1.7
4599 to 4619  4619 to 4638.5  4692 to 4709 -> 3.8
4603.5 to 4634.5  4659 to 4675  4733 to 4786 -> -1.1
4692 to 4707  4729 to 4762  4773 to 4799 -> 1.9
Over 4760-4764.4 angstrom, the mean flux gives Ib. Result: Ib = 25.7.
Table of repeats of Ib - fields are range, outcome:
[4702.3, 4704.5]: 26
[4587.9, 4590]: 25.6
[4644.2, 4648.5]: 25.4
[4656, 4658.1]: 26.3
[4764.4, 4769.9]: 26.1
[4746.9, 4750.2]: 25.3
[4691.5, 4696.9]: 25.5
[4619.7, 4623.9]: 24.7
